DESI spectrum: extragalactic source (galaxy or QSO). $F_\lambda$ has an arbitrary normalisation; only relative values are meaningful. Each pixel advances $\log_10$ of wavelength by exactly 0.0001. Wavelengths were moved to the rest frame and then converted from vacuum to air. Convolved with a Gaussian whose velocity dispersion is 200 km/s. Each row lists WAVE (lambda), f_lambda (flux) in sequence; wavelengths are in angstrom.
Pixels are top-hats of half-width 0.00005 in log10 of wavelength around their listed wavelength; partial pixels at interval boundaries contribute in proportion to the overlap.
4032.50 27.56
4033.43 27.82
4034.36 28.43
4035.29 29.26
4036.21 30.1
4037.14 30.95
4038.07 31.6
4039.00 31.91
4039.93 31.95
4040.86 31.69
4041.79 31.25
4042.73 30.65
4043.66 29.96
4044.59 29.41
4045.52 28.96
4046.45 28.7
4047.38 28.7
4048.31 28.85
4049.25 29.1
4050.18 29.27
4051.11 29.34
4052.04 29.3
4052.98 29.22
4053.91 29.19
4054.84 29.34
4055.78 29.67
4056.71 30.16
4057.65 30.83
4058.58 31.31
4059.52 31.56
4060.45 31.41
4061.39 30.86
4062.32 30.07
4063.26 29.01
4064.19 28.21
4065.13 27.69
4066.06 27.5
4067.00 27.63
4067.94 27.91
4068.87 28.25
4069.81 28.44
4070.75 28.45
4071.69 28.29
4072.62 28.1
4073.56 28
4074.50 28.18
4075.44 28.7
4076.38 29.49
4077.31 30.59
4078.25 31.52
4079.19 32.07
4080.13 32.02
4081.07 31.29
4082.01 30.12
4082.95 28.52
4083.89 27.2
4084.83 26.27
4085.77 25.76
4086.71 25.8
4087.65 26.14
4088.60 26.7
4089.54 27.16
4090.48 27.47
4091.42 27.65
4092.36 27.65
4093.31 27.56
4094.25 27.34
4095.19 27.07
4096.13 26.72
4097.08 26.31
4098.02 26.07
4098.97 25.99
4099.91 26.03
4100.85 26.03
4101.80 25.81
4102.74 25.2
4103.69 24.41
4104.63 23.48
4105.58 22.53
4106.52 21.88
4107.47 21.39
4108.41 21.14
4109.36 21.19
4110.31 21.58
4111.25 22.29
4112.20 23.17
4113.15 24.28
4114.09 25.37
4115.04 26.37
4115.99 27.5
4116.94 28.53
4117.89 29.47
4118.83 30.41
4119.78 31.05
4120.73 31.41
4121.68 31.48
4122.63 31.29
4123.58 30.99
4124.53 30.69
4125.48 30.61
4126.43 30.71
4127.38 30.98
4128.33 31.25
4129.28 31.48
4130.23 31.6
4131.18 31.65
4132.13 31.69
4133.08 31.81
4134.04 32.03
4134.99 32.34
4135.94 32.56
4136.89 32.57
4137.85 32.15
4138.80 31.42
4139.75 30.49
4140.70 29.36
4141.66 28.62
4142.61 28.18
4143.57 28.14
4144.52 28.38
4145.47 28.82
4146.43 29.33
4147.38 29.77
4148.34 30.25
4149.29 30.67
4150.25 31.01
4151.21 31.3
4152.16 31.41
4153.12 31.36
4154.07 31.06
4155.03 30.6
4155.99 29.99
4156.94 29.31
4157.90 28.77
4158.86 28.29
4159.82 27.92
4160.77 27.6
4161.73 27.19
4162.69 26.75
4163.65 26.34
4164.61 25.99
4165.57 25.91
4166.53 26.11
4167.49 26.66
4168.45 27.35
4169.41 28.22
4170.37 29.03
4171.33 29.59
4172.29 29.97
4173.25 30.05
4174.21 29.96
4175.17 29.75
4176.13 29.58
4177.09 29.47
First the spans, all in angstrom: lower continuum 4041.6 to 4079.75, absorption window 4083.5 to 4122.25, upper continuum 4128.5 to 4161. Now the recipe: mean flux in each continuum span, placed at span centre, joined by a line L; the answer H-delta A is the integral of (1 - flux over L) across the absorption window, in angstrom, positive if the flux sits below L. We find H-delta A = 5.0 angstrom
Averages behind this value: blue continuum 29.4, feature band 26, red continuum 30.4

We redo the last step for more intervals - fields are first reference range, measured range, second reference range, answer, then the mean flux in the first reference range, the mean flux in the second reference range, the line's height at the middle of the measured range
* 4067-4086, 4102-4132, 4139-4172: 1.6 angstrom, 29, 28.8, 28.9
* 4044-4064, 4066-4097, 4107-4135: 1.1 angstrom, 29.7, 28.5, 29.2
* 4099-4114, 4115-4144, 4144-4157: -4.0 angstrom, 23.5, 30.3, 27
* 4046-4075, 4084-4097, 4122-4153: 1.3 angstrom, 29.1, 30.7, 29.7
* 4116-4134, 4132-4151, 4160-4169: -0.9 angstrom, 30.9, 26.7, 29.1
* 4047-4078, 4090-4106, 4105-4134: 1.3 angstrom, 29.2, 27.9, 28.4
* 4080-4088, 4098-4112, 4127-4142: 2.8 angstrom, 28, 31.4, 29.4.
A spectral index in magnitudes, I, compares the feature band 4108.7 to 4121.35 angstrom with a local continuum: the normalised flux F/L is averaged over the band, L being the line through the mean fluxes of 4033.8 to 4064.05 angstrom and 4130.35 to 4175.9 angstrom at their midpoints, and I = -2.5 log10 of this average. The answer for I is 0.13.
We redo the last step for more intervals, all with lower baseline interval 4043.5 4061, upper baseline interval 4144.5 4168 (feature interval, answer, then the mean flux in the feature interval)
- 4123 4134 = -0.08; 31.2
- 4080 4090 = 0.06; 27.8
